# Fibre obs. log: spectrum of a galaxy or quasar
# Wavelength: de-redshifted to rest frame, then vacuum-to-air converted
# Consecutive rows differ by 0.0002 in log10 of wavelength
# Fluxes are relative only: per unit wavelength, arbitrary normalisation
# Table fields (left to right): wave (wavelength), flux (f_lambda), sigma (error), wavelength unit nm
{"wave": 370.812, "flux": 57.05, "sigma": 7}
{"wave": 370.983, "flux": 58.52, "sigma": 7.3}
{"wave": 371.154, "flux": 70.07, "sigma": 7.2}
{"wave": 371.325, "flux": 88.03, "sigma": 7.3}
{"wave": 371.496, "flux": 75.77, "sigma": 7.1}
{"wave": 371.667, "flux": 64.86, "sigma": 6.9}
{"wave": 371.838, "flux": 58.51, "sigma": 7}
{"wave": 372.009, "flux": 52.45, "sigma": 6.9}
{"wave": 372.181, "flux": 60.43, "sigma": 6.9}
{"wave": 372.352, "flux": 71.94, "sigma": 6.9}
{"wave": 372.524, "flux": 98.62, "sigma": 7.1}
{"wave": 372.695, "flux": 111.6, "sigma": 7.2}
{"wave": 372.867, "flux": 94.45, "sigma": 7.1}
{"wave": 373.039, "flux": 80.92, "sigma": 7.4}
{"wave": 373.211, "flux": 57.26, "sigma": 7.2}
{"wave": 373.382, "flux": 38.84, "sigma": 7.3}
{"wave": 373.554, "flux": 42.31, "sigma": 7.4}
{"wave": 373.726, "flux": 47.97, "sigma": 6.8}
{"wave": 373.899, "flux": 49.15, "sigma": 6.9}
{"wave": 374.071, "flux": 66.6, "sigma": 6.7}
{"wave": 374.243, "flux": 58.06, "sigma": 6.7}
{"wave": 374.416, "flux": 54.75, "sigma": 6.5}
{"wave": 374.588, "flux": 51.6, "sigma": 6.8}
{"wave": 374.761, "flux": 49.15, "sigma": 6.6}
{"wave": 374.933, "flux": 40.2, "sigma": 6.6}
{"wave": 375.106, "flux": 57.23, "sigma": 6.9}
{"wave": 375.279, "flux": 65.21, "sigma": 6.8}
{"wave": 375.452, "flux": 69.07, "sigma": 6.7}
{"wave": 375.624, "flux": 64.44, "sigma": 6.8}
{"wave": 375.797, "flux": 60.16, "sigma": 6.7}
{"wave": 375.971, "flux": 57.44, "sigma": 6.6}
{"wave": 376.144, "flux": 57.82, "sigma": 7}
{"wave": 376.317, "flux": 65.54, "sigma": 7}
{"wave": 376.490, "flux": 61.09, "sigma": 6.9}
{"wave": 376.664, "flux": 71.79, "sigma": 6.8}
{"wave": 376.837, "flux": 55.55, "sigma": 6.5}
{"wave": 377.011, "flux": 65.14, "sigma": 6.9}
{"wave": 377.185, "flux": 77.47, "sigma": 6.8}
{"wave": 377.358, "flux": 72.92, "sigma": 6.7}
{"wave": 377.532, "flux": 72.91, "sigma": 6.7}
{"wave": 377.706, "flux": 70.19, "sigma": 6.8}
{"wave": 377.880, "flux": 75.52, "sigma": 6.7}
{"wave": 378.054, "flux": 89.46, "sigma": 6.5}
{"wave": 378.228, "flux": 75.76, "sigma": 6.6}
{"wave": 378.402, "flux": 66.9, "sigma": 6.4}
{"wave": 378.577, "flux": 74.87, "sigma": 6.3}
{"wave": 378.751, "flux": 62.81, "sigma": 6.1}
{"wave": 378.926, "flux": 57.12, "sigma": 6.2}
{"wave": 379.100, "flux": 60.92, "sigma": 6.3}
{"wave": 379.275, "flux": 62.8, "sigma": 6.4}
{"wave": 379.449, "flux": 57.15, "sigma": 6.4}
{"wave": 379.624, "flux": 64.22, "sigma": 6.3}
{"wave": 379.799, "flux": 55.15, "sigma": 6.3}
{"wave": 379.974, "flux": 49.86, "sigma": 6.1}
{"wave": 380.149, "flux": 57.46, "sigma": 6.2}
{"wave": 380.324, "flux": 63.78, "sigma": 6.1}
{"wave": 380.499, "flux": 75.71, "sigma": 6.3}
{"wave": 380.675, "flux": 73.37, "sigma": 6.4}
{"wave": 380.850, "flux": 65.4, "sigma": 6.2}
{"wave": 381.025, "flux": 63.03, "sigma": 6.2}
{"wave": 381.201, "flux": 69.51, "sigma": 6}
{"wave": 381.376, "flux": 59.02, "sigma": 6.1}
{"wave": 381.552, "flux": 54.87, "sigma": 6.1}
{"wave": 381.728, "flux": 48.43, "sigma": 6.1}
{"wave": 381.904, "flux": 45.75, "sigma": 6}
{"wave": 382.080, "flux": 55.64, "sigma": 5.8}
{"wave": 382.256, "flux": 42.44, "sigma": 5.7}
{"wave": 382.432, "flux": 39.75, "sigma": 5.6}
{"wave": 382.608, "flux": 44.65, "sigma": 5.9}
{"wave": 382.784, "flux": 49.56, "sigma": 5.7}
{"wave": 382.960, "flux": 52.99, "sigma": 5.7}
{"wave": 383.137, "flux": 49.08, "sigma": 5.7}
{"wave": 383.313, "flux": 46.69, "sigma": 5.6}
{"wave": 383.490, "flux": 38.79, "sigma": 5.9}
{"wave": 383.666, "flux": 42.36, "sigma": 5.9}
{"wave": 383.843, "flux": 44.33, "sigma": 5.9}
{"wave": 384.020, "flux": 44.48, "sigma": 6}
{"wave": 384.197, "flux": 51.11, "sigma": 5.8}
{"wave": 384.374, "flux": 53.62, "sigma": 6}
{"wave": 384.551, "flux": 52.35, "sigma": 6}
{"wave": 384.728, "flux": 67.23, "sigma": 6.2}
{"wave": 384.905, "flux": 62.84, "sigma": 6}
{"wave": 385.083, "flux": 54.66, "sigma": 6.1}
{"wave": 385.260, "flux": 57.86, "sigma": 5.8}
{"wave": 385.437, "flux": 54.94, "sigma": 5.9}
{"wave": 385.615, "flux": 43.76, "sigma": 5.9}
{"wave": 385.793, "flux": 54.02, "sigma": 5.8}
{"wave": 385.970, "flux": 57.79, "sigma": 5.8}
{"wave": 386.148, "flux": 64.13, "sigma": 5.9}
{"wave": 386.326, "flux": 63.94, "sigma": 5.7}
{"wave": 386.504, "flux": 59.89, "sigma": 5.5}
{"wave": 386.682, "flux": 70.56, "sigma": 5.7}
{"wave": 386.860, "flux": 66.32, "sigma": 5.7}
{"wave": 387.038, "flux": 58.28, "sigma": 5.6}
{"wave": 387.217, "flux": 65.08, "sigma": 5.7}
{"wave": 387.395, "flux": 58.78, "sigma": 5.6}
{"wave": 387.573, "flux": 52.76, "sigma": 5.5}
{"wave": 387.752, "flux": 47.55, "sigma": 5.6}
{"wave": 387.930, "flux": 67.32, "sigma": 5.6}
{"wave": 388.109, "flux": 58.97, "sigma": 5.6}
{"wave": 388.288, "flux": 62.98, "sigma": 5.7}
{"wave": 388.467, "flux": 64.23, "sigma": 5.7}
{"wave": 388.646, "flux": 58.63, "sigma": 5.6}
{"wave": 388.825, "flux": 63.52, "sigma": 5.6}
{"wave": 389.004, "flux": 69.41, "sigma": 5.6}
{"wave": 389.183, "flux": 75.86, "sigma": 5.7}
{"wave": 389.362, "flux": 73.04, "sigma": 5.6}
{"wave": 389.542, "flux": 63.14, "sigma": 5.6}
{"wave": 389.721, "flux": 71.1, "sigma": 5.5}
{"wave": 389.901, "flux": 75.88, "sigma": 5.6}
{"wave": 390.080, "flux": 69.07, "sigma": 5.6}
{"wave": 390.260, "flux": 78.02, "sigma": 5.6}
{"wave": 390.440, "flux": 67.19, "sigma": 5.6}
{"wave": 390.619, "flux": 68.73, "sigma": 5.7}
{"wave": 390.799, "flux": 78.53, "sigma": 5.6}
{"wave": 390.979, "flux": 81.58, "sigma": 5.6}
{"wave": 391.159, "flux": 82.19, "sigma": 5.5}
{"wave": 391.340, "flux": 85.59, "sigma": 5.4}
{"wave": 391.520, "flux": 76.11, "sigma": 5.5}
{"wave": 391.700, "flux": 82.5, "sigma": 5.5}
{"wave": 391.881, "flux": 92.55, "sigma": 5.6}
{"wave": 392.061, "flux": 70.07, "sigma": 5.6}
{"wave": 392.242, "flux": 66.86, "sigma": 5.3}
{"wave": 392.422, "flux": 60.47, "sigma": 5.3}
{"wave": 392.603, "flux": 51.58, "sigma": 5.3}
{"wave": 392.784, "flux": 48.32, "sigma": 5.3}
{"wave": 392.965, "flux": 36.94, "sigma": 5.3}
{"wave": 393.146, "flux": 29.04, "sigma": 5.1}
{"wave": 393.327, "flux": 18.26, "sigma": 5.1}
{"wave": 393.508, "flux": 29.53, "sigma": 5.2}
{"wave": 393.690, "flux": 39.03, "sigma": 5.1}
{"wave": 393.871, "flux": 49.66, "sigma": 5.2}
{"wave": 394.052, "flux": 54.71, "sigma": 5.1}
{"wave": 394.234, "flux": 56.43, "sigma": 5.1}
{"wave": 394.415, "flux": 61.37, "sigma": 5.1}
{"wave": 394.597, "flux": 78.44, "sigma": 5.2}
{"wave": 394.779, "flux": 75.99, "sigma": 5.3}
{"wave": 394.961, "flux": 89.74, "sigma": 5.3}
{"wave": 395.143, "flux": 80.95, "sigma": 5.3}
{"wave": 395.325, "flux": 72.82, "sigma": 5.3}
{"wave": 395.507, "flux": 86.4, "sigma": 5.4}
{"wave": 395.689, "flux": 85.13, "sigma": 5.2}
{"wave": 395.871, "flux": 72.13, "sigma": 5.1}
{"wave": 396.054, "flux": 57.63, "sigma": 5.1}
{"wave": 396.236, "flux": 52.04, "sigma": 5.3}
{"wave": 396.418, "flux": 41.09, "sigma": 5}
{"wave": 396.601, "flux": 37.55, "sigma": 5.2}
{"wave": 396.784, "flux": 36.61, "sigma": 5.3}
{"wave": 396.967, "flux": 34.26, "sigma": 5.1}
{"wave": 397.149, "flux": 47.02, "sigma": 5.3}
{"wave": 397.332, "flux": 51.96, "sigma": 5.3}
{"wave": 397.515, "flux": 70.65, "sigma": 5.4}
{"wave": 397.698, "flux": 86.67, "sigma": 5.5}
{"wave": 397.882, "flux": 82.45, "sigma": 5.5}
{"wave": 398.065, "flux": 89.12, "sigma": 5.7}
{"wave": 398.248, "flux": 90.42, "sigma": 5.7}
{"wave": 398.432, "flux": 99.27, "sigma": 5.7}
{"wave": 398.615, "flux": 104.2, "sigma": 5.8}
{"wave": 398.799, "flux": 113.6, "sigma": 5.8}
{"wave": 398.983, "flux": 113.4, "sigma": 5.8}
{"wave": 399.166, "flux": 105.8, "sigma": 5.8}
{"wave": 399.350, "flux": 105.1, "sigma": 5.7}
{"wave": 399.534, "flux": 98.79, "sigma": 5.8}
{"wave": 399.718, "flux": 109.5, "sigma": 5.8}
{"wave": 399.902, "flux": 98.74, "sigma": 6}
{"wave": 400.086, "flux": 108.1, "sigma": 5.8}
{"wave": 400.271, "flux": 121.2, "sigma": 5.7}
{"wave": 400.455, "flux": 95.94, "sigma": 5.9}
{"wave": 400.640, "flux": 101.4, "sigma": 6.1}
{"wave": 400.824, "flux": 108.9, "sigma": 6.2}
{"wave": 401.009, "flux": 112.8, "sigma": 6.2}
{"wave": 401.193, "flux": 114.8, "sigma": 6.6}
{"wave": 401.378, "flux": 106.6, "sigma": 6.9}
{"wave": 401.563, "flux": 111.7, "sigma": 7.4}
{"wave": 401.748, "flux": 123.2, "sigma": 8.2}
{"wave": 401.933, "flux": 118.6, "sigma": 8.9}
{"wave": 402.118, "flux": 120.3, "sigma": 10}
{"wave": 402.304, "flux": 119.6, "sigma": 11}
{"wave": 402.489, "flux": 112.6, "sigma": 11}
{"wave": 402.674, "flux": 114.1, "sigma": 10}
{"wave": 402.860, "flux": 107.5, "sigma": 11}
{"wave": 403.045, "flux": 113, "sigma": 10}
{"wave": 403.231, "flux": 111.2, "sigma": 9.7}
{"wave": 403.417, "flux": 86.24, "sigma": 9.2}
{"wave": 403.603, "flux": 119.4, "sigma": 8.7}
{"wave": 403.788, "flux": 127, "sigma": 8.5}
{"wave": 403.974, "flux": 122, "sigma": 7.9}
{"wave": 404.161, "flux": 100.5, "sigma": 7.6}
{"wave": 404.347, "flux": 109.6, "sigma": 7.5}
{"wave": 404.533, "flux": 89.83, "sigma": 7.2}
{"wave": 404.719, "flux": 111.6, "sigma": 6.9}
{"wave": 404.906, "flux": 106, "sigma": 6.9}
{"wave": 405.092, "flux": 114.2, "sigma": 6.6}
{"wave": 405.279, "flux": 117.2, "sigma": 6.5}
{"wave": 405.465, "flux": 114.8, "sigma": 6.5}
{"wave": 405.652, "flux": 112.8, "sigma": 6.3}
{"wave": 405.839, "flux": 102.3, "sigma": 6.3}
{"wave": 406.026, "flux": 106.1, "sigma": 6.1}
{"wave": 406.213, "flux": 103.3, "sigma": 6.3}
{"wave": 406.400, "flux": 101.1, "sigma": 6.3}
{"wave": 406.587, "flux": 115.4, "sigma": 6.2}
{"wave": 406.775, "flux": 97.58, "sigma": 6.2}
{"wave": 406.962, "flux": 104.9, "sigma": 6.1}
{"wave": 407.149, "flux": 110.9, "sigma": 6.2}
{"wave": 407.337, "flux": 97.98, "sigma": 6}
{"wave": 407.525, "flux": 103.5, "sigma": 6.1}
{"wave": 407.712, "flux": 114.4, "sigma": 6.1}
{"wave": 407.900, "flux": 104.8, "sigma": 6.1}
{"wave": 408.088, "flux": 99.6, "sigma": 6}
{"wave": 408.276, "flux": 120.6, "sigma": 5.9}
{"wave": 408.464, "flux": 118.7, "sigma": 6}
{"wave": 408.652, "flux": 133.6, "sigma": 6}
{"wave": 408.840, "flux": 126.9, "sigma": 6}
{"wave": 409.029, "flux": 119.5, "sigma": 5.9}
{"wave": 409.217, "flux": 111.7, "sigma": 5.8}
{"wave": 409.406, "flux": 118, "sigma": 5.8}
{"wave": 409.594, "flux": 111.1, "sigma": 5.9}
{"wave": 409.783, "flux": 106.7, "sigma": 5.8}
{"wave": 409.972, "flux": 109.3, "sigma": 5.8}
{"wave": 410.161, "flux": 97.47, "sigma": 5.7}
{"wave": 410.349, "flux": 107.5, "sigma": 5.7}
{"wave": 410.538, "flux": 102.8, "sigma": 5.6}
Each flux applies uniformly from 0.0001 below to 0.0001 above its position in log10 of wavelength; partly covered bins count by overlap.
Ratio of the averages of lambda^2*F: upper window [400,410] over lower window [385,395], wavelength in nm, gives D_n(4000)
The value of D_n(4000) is 1.91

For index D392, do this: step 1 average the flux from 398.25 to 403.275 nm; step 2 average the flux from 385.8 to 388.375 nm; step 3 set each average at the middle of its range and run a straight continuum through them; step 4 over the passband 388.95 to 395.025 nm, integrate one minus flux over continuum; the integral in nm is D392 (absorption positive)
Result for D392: 0.98 nm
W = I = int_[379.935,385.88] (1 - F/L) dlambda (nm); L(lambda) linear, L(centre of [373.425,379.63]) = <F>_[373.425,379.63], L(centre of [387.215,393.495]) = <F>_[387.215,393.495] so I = 0.89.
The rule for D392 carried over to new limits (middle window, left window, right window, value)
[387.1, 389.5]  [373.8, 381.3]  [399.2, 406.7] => 0.59 nm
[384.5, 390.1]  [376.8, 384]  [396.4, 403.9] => 0.83 nm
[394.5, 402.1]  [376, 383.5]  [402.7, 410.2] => 0.62 nm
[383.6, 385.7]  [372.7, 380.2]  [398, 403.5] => 0.69 nm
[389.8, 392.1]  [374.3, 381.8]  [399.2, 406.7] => 0.26 nm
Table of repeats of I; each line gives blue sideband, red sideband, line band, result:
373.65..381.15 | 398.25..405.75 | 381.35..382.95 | 0.52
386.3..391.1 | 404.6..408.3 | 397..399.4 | 0.03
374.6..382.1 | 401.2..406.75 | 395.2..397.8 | 0.99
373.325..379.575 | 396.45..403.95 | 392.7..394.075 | 0.79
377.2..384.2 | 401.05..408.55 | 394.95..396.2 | 0.20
